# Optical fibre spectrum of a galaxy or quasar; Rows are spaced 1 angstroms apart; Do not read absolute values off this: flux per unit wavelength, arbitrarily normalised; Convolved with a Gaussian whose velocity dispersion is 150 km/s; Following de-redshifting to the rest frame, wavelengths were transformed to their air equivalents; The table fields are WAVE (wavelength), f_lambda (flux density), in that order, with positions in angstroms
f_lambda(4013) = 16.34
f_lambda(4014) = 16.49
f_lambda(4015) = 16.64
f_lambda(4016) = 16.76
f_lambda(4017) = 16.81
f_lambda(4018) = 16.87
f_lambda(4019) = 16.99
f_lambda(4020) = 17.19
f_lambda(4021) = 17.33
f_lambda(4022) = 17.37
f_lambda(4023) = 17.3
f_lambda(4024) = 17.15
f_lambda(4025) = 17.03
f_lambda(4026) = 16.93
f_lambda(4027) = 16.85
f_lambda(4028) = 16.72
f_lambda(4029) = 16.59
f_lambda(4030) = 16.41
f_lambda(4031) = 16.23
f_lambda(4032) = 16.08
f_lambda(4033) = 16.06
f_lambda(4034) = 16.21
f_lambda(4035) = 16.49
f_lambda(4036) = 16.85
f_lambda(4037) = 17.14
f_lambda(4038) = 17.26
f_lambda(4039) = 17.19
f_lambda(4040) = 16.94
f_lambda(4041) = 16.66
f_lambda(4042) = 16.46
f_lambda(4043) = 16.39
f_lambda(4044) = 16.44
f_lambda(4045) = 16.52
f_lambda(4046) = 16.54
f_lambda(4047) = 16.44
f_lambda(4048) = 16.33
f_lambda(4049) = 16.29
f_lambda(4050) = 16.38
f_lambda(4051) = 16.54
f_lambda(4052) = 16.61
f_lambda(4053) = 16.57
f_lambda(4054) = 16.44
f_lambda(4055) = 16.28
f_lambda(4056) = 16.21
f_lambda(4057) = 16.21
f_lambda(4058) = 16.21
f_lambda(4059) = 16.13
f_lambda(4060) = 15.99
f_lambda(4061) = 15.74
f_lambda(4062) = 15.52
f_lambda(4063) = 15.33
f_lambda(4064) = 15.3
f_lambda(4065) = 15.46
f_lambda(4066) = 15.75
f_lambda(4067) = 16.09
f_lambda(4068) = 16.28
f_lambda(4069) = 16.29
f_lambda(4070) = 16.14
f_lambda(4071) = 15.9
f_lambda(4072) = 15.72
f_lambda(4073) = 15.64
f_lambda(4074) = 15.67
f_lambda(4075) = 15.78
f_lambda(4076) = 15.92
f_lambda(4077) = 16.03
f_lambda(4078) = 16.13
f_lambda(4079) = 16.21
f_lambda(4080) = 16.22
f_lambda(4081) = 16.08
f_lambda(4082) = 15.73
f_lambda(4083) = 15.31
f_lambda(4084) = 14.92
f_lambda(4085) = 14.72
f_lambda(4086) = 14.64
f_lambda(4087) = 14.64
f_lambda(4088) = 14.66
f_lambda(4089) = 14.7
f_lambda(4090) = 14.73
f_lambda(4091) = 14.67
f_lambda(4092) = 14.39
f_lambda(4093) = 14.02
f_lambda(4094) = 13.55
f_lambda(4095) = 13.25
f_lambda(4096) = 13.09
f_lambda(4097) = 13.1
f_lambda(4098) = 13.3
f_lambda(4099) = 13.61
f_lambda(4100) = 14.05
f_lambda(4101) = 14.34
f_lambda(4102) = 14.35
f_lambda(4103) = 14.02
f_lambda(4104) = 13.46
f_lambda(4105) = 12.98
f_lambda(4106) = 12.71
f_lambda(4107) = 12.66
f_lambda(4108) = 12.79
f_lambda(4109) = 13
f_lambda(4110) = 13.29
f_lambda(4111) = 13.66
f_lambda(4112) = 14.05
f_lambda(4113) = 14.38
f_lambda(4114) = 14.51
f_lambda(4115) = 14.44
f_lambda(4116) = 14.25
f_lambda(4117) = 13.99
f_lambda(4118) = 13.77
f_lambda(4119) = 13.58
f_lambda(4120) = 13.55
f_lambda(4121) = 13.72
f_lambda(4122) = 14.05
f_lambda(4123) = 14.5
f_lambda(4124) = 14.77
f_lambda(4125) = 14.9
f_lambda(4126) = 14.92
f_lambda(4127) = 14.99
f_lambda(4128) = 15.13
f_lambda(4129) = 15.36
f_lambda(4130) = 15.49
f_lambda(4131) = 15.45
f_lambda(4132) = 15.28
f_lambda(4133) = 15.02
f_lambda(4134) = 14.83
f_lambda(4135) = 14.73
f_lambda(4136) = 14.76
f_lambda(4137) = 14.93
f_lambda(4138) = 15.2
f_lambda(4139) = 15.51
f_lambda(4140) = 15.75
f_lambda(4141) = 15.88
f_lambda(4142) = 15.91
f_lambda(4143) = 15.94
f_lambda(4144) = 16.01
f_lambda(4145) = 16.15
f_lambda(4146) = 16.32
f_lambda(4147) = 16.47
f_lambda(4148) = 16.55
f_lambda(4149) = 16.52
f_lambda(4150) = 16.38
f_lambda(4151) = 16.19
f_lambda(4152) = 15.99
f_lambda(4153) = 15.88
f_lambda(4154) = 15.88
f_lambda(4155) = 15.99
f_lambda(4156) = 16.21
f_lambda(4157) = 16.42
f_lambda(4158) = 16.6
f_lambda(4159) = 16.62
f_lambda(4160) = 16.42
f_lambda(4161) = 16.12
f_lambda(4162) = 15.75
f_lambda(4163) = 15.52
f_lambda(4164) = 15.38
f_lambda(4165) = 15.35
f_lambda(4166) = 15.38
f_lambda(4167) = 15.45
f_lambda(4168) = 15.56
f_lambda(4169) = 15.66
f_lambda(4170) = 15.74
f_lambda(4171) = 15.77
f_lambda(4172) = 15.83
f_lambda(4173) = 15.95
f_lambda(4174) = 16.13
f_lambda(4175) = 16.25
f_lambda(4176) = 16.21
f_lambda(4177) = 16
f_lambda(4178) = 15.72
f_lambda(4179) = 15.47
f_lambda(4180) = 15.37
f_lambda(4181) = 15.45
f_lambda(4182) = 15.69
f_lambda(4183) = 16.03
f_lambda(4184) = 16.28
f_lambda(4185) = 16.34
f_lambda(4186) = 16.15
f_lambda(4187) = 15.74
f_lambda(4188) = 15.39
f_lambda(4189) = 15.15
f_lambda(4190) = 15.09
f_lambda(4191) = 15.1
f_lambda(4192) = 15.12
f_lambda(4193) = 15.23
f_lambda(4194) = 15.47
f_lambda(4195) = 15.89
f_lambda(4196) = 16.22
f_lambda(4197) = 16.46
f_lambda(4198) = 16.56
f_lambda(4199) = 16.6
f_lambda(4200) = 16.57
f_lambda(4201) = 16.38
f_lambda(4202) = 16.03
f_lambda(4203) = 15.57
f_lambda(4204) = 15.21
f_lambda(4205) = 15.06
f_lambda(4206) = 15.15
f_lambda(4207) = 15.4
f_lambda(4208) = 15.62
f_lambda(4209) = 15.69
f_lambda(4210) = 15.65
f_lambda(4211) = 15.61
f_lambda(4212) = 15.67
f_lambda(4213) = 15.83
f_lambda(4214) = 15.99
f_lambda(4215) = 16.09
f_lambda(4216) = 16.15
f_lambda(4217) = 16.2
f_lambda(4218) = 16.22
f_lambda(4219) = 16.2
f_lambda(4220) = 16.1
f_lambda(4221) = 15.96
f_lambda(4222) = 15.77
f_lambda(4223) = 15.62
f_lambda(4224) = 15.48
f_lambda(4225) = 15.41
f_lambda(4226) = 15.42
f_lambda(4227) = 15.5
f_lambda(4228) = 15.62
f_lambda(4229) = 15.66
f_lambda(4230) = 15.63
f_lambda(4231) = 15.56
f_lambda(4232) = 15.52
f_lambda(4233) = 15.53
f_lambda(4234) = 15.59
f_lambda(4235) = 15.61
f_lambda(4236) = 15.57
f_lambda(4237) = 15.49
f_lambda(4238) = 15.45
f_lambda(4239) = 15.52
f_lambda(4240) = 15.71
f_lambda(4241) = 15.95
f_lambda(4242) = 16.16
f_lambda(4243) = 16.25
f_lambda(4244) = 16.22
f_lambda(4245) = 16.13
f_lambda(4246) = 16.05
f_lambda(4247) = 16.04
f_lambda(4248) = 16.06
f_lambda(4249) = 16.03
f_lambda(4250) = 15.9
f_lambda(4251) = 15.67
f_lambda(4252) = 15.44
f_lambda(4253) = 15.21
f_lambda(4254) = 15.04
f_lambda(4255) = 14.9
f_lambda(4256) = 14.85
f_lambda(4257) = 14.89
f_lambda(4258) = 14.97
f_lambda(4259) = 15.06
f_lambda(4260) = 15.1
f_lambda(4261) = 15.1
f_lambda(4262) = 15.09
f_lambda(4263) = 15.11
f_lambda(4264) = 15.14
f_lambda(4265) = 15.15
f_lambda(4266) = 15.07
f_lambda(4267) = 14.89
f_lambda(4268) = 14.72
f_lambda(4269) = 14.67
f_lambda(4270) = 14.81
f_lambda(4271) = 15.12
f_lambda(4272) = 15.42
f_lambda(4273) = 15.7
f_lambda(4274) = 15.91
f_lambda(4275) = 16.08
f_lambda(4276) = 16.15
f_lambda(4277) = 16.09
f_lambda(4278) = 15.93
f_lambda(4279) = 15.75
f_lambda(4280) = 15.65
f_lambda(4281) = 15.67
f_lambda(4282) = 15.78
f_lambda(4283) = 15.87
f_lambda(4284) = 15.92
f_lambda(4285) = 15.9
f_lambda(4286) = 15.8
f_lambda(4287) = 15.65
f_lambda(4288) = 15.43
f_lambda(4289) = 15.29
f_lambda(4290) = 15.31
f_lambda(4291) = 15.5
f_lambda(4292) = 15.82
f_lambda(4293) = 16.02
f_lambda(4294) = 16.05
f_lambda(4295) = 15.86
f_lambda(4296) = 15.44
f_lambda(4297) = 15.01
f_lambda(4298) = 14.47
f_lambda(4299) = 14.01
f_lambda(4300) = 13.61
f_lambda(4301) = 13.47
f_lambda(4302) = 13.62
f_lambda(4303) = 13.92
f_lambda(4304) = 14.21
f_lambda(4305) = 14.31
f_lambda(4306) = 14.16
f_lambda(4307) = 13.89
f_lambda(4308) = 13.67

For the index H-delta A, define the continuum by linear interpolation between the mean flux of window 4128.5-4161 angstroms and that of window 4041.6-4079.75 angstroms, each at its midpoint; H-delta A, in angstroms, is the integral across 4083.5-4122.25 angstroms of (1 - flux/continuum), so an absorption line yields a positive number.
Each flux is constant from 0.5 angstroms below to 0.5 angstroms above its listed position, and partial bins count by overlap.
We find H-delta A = 5.1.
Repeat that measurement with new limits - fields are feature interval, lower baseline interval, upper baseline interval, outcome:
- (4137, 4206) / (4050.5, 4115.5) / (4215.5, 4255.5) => -2.08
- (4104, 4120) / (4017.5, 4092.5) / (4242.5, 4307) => 2.34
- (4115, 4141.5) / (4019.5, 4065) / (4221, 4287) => 2.19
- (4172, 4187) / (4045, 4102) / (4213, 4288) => -0.38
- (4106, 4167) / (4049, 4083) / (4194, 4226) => 3.09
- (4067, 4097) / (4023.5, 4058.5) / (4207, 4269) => 2.15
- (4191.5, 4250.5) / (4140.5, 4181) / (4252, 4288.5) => -0.60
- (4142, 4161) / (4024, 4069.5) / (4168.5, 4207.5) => -0.37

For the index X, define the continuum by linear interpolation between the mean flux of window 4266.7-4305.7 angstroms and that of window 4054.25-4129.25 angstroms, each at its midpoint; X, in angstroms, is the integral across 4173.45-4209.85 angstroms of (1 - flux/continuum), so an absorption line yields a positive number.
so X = -1.8 angstroms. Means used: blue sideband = 14.8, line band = 15.8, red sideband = 15.2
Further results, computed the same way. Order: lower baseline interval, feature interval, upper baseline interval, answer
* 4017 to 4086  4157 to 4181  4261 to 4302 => -0.06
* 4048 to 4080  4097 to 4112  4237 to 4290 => 2.33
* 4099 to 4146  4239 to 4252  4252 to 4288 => -0.63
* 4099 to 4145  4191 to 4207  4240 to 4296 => -0.80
